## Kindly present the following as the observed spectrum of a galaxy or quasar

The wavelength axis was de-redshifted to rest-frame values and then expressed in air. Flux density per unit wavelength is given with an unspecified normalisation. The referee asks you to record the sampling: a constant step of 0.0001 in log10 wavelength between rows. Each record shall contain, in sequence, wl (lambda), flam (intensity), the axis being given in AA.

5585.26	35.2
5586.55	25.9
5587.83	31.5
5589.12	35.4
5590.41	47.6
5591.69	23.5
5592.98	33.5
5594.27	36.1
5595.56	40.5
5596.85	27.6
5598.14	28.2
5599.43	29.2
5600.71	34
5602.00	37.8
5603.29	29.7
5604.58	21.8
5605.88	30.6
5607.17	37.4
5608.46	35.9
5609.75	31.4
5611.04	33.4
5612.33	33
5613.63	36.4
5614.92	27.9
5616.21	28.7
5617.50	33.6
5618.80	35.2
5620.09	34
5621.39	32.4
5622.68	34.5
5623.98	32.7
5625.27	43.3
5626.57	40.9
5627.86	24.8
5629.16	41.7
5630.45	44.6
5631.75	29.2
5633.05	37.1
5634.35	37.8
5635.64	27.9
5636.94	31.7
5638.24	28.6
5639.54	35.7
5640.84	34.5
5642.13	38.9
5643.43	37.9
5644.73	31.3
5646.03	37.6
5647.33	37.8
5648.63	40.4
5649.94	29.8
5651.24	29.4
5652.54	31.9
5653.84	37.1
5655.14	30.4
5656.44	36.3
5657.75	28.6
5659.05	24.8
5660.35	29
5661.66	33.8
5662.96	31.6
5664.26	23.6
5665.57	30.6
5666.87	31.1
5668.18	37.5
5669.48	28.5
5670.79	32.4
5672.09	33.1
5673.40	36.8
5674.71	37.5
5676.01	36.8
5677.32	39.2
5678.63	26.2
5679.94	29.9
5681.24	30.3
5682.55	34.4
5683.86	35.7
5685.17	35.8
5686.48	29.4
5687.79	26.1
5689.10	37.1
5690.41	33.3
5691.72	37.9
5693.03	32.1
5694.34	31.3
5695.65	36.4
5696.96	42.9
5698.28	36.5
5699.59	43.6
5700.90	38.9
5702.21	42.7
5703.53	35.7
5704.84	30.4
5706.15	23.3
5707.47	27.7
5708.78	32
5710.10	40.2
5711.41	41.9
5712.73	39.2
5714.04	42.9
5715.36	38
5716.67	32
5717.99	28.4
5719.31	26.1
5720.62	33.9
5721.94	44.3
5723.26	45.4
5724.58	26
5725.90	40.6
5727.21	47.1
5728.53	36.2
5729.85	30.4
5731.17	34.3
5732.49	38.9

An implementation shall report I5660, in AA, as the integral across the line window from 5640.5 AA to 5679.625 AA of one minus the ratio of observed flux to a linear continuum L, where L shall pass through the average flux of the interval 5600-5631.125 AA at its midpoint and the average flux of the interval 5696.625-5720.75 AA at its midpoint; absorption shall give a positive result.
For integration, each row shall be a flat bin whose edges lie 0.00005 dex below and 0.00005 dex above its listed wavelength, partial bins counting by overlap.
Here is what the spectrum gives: 1.8 AA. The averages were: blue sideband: 34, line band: 33.1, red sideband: 35.5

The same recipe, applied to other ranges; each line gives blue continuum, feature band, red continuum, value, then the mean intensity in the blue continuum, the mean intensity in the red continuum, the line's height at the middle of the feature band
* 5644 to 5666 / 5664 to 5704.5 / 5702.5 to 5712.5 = -1.8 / 32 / 33.6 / 32.9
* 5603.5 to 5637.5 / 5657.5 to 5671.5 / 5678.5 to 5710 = 1.5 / 33.7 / 34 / 33.9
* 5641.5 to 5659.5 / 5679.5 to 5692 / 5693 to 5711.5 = 0.8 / 33.8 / 35.6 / 35.1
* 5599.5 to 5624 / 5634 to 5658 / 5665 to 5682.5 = -0.8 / 32.6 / 33.1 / 32.9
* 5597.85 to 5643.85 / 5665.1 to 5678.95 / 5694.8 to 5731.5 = 0.5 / 33.7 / 36.3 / 35.2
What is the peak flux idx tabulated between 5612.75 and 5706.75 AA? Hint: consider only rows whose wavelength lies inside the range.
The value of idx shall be 44.6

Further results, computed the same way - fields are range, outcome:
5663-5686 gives 39.2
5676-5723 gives 44.3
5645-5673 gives 40.4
